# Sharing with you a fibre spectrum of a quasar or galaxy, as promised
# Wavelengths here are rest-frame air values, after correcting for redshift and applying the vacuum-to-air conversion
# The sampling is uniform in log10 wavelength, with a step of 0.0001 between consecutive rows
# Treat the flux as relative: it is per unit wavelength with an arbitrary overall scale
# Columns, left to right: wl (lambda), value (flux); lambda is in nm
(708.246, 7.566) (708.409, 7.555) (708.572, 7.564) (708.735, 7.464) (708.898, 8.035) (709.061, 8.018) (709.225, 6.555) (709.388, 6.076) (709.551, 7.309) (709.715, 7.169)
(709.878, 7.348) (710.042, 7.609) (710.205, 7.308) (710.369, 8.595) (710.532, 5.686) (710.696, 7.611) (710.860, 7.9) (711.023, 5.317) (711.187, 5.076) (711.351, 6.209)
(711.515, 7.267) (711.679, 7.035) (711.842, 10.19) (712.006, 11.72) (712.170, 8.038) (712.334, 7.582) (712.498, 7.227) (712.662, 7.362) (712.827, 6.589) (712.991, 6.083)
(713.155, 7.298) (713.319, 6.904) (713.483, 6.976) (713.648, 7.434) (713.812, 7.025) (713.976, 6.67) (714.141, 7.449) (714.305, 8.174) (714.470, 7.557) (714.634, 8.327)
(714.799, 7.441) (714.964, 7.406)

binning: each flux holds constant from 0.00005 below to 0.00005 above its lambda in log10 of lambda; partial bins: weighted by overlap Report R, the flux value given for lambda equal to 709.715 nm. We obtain 7.169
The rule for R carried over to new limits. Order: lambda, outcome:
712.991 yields 6.083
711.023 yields 5.317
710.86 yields 7.9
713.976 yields 6.67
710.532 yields 5.686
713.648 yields 7.434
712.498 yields 7.227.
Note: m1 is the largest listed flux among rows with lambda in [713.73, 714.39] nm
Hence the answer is 8.174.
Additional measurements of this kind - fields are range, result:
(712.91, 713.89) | 7.434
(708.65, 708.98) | 8.035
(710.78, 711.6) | 7.9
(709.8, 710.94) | 8.595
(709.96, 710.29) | 7.609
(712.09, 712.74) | 8.038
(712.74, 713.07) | 6.589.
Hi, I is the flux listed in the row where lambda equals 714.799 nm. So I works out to 7.441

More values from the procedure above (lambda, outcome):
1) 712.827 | 6.589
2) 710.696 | 7.611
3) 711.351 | 6.209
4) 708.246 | 7.566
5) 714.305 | 8.174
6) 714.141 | 7.449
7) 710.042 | 7.609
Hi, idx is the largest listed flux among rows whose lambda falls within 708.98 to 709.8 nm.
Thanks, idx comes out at 8.018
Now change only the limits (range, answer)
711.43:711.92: 10.19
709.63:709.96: 7.348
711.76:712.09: 11.72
